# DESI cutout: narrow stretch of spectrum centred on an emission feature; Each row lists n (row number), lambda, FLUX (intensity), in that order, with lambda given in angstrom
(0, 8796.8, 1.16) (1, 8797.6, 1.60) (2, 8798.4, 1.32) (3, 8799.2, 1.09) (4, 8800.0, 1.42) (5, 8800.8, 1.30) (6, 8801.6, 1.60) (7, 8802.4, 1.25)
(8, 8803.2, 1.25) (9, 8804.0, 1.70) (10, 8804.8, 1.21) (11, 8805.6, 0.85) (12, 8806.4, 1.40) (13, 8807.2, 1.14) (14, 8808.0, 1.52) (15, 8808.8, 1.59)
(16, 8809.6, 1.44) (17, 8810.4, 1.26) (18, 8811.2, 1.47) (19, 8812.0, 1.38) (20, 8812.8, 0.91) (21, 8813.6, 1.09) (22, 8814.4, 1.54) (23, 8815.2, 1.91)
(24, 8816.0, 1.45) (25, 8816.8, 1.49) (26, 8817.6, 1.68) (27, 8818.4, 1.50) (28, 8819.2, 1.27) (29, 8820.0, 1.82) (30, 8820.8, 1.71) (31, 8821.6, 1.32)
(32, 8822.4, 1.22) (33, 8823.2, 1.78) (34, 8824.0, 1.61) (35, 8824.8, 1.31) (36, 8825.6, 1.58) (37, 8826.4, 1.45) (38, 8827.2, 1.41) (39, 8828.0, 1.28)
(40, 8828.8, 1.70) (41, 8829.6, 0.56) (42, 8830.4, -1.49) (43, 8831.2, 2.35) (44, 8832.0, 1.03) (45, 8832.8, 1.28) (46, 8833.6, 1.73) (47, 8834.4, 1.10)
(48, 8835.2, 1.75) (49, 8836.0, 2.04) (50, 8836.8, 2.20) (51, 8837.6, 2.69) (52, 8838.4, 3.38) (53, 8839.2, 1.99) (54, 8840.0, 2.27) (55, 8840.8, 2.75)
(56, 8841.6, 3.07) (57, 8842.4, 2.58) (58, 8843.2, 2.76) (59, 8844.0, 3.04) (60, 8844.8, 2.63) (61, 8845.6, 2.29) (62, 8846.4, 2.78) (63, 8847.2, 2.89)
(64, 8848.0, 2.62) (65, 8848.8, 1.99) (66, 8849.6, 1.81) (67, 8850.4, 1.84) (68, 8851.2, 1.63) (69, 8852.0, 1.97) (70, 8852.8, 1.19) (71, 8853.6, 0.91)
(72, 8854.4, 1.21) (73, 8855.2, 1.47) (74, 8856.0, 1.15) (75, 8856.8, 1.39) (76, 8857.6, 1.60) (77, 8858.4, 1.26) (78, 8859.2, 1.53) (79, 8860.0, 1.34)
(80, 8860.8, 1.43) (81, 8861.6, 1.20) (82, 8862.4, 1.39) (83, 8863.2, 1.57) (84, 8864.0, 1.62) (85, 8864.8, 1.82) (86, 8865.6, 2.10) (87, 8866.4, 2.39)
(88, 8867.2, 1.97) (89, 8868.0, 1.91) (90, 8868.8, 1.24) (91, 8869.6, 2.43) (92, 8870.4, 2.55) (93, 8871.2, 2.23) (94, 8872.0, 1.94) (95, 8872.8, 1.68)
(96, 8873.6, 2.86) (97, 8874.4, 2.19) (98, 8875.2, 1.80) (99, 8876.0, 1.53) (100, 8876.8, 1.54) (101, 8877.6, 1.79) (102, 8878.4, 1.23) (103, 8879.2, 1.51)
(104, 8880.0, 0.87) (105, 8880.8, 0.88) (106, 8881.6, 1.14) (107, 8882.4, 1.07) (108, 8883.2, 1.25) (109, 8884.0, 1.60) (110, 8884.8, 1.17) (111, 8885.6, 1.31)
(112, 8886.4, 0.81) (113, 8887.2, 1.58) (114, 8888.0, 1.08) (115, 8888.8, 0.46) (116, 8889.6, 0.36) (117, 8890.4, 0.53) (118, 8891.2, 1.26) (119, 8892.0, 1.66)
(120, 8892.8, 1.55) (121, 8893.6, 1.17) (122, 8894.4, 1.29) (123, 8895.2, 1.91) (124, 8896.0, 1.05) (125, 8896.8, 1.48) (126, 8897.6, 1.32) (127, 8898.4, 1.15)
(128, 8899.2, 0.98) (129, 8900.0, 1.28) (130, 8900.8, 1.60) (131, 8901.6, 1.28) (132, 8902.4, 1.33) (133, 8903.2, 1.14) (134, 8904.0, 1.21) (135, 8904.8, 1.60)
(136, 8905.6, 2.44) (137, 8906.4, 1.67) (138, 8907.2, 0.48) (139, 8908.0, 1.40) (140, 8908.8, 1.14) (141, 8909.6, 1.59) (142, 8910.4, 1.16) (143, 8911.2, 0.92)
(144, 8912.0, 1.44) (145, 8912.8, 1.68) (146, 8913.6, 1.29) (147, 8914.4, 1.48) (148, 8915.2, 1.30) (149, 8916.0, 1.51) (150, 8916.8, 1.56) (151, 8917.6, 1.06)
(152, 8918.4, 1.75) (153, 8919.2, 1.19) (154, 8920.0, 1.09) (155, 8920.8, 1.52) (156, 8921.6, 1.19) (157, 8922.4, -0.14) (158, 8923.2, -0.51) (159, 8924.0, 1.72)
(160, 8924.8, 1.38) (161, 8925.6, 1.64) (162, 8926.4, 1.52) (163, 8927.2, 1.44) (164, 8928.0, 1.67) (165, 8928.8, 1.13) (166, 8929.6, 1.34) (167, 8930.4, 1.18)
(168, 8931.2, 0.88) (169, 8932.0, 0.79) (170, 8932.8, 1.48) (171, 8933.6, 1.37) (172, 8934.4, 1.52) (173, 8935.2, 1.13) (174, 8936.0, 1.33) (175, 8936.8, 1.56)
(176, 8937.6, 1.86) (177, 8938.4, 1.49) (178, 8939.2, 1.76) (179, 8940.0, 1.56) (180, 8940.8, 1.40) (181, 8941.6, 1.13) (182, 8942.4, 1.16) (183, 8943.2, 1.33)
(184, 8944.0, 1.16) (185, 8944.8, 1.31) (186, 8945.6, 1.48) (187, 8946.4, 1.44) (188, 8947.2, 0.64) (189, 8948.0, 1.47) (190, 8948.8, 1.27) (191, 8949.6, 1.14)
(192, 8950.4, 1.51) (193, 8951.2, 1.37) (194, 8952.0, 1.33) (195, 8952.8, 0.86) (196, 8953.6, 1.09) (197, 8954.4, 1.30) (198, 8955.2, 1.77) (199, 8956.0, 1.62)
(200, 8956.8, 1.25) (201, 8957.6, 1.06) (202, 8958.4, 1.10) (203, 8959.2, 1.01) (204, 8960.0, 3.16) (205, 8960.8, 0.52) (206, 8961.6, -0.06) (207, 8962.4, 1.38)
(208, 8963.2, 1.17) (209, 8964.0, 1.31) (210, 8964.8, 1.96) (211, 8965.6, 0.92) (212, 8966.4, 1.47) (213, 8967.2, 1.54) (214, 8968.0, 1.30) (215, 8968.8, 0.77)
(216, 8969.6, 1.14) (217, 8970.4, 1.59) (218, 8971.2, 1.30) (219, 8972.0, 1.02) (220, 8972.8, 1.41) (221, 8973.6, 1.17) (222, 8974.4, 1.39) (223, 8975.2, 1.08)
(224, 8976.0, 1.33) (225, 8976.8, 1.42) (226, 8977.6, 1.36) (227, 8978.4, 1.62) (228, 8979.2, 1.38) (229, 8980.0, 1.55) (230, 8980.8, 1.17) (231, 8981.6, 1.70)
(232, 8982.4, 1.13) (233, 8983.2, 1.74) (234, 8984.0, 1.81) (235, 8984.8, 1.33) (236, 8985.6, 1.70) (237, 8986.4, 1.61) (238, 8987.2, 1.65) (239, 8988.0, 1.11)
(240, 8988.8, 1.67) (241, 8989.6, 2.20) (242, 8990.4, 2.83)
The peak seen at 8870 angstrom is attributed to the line [N II]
